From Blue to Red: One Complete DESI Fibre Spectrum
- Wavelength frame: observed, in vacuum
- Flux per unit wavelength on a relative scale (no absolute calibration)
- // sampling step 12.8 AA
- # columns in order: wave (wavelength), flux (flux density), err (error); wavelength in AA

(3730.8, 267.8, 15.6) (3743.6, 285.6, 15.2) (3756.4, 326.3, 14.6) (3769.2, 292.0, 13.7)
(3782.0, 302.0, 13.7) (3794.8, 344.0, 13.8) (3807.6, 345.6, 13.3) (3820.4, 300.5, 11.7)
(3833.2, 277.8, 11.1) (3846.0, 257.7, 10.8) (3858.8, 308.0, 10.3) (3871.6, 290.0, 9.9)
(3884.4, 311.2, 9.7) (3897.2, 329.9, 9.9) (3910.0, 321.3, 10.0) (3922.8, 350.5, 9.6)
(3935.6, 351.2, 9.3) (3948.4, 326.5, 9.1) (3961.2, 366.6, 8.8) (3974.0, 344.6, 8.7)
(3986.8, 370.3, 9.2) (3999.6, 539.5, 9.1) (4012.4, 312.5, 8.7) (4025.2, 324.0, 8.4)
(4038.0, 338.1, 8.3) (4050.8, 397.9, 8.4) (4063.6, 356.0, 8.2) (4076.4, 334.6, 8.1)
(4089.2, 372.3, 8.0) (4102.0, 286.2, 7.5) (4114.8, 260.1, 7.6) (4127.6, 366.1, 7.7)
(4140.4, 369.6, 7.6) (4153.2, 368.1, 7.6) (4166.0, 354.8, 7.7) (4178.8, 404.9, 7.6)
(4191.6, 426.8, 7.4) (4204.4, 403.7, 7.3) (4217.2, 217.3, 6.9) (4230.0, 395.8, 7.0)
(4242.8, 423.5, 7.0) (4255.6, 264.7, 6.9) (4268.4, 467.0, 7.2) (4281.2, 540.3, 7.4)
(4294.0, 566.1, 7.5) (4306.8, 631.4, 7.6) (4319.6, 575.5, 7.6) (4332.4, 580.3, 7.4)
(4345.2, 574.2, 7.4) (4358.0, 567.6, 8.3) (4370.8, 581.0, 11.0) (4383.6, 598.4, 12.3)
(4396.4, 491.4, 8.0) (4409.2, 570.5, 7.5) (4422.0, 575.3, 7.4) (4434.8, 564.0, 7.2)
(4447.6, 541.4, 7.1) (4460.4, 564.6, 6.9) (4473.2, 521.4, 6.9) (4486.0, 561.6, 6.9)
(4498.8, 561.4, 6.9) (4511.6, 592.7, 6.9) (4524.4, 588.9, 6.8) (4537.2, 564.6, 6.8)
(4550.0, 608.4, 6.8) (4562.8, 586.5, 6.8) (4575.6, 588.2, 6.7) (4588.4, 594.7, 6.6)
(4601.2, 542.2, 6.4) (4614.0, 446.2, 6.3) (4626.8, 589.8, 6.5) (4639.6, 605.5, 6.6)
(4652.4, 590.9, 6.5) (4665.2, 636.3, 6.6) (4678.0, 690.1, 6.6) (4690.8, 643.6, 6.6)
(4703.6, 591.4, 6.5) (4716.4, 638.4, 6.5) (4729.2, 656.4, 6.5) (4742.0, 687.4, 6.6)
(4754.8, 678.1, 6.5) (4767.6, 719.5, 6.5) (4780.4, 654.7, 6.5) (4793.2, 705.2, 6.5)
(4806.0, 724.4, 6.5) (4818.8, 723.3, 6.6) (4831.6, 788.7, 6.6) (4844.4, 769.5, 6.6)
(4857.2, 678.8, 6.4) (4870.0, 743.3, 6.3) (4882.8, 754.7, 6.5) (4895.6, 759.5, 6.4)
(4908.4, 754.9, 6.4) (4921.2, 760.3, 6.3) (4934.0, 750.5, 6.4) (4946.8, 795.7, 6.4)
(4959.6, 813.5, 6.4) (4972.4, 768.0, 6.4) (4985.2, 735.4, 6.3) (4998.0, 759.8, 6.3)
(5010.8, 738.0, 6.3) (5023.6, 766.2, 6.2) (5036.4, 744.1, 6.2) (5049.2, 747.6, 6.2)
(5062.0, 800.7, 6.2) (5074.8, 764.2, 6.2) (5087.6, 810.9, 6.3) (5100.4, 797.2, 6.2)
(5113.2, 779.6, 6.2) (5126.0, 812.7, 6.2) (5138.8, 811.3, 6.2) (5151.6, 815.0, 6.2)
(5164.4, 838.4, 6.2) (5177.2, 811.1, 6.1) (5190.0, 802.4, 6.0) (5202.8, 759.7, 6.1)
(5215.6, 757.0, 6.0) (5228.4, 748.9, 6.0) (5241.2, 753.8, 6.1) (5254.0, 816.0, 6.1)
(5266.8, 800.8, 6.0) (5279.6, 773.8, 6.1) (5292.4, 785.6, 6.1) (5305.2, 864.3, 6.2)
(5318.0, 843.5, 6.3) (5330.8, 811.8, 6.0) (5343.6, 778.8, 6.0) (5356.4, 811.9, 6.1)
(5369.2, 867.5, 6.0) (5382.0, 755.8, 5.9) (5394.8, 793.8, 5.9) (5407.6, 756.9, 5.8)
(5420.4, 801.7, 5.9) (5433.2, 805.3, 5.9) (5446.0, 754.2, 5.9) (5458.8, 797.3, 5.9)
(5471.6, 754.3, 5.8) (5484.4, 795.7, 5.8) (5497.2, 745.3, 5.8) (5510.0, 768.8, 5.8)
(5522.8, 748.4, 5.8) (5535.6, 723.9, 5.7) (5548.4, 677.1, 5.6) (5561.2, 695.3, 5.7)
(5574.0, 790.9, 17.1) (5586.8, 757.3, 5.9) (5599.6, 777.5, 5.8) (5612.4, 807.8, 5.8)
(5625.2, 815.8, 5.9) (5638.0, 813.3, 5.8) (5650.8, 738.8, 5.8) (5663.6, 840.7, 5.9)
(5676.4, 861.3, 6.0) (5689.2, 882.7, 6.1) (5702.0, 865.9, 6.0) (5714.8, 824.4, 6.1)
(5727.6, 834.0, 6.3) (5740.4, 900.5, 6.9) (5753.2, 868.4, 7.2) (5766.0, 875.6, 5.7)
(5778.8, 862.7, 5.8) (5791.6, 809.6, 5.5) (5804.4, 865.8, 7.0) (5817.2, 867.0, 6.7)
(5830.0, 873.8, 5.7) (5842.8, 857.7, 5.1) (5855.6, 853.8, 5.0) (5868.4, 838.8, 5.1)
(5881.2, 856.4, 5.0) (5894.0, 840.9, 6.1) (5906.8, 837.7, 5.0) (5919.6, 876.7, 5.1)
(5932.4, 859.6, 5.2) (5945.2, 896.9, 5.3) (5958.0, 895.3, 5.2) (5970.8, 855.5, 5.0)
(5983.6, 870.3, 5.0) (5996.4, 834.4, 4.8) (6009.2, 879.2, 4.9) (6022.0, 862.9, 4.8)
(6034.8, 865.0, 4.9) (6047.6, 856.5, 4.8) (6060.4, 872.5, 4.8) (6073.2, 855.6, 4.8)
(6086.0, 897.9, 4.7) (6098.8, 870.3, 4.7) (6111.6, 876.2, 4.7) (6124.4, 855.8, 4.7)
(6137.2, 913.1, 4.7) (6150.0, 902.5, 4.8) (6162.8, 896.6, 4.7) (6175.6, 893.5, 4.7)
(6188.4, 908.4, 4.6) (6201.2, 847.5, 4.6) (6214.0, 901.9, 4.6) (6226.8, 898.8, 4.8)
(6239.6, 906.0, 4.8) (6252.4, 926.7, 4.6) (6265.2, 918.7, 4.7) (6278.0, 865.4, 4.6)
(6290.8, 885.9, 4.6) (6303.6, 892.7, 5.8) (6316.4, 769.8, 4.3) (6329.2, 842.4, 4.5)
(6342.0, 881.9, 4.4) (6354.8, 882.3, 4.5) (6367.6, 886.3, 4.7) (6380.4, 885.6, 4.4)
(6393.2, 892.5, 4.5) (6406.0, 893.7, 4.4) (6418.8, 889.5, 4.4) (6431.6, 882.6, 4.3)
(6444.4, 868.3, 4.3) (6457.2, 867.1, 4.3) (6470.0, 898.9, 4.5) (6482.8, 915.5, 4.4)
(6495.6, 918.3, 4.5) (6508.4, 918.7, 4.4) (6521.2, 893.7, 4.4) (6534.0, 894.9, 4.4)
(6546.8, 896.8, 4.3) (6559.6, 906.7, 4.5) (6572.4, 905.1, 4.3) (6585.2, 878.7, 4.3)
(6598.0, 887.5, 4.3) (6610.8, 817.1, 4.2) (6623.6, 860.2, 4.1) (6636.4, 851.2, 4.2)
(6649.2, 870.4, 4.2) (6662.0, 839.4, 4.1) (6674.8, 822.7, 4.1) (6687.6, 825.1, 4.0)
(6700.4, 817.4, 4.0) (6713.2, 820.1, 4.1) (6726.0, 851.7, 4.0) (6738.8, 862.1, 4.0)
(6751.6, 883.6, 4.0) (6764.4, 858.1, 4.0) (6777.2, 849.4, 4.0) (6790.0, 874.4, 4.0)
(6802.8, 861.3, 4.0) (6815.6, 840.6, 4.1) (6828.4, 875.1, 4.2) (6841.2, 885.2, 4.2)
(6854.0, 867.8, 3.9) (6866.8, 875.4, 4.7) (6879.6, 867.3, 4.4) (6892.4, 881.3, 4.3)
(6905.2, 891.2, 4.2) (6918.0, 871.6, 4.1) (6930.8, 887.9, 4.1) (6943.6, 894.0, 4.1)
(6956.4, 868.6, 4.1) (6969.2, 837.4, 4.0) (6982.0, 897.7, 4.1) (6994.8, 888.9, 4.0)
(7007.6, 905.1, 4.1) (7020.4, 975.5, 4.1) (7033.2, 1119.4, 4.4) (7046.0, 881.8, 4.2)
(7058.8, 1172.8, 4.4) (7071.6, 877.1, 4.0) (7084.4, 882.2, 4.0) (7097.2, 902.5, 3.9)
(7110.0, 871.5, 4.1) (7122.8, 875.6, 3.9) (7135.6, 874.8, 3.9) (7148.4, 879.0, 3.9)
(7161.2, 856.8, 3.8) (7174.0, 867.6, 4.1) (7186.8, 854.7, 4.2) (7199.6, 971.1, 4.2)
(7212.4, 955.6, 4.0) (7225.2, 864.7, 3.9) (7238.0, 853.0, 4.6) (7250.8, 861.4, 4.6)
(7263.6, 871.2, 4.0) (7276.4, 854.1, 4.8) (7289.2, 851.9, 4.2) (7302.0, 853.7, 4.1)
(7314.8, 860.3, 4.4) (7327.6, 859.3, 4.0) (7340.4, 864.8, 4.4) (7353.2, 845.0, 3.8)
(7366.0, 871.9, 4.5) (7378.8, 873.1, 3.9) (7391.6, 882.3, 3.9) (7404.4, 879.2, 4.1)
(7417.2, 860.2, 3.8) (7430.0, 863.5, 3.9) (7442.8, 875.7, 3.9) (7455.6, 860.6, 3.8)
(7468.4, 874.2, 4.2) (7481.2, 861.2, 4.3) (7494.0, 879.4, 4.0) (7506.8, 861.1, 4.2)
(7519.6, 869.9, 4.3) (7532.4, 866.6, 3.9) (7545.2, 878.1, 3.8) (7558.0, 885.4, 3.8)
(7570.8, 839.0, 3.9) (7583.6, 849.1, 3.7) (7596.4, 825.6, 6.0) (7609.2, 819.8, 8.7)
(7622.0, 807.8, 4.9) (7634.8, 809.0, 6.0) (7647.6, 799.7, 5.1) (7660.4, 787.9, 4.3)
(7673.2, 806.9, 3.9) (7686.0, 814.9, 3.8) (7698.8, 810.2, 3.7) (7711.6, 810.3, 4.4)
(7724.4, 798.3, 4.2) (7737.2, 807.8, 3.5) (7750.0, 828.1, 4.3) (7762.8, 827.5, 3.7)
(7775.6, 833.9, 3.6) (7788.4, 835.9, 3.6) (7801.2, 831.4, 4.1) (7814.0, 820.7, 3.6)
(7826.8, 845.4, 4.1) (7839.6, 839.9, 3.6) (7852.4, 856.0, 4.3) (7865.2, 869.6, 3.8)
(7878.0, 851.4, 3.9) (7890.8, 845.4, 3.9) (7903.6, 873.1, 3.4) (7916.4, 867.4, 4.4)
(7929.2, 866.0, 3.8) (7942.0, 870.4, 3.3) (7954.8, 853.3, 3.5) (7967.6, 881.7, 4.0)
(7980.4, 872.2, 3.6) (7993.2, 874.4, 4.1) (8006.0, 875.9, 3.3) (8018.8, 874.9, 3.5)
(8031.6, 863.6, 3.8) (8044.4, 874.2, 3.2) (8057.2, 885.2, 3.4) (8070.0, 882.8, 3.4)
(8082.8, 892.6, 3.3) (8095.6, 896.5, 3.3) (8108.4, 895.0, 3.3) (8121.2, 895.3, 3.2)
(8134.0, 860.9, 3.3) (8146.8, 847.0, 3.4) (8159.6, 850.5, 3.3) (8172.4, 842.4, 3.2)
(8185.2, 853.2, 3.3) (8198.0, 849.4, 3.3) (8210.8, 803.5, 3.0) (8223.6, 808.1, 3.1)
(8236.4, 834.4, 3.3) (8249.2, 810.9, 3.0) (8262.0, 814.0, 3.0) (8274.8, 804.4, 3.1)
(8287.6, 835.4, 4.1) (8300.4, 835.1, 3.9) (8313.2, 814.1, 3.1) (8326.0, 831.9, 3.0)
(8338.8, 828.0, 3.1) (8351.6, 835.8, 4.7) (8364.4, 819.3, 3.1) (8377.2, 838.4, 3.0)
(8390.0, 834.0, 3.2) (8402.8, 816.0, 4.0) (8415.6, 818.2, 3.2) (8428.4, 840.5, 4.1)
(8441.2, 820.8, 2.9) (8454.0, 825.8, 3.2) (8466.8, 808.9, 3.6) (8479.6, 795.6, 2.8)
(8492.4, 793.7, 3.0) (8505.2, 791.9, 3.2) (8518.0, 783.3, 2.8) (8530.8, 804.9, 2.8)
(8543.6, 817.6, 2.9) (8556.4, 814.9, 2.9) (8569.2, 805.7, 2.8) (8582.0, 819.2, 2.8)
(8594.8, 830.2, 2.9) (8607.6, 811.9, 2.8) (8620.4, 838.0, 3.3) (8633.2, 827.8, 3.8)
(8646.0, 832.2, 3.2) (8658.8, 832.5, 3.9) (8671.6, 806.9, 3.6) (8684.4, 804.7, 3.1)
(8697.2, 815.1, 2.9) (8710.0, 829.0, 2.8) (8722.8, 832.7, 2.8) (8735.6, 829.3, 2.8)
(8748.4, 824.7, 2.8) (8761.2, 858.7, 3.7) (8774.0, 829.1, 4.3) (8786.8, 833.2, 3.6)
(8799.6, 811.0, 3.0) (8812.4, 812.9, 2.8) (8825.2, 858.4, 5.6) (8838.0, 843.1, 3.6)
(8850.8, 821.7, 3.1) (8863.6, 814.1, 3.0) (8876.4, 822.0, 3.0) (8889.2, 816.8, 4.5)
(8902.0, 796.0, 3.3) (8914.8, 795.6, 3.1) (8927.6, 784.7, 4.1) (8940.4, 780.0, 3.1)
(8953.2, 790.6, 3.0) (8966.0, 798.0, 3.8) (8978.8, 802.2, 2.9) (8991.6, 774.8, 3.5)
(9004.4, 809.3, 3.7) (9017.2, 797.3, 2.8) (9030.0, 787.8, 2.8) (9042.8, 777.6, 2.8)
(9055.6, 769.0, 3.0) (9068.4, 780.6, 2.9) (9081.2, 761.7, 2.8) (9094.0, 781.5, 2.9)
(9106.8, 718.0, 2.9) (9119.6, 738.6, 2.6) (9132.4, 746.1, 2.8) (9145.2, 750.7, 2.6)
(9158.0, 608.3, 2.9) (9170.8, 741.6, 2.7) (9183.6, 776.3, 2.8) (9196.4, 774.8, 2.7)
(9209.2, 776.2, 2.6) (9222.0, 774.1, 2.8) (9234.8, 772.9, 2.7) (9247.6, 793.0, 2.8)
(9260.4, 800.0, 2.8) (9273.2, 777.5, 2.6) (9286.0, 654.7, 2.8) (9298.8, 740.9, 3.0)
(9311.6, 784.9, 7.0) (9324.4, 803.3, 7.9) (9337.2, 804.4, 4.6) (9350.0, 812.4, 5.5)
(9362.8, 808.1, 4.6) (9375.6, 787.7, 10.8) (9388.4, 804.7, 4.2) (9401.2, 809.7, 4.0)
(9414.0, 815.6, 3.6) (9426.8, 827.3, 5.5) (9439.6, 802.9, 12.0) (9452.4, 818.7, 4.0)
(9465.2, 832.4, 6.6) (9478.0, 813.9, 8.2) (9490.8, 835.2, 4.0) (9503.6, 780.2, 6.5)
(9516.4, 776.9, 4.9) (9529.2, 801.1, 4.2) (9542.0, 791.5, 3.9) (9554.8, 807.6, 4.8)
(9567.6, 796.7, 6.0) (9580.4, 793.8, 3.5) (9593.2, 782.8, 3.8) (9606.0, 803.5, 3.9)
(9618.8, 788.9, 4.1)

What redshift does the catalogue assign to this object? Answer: 0.07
